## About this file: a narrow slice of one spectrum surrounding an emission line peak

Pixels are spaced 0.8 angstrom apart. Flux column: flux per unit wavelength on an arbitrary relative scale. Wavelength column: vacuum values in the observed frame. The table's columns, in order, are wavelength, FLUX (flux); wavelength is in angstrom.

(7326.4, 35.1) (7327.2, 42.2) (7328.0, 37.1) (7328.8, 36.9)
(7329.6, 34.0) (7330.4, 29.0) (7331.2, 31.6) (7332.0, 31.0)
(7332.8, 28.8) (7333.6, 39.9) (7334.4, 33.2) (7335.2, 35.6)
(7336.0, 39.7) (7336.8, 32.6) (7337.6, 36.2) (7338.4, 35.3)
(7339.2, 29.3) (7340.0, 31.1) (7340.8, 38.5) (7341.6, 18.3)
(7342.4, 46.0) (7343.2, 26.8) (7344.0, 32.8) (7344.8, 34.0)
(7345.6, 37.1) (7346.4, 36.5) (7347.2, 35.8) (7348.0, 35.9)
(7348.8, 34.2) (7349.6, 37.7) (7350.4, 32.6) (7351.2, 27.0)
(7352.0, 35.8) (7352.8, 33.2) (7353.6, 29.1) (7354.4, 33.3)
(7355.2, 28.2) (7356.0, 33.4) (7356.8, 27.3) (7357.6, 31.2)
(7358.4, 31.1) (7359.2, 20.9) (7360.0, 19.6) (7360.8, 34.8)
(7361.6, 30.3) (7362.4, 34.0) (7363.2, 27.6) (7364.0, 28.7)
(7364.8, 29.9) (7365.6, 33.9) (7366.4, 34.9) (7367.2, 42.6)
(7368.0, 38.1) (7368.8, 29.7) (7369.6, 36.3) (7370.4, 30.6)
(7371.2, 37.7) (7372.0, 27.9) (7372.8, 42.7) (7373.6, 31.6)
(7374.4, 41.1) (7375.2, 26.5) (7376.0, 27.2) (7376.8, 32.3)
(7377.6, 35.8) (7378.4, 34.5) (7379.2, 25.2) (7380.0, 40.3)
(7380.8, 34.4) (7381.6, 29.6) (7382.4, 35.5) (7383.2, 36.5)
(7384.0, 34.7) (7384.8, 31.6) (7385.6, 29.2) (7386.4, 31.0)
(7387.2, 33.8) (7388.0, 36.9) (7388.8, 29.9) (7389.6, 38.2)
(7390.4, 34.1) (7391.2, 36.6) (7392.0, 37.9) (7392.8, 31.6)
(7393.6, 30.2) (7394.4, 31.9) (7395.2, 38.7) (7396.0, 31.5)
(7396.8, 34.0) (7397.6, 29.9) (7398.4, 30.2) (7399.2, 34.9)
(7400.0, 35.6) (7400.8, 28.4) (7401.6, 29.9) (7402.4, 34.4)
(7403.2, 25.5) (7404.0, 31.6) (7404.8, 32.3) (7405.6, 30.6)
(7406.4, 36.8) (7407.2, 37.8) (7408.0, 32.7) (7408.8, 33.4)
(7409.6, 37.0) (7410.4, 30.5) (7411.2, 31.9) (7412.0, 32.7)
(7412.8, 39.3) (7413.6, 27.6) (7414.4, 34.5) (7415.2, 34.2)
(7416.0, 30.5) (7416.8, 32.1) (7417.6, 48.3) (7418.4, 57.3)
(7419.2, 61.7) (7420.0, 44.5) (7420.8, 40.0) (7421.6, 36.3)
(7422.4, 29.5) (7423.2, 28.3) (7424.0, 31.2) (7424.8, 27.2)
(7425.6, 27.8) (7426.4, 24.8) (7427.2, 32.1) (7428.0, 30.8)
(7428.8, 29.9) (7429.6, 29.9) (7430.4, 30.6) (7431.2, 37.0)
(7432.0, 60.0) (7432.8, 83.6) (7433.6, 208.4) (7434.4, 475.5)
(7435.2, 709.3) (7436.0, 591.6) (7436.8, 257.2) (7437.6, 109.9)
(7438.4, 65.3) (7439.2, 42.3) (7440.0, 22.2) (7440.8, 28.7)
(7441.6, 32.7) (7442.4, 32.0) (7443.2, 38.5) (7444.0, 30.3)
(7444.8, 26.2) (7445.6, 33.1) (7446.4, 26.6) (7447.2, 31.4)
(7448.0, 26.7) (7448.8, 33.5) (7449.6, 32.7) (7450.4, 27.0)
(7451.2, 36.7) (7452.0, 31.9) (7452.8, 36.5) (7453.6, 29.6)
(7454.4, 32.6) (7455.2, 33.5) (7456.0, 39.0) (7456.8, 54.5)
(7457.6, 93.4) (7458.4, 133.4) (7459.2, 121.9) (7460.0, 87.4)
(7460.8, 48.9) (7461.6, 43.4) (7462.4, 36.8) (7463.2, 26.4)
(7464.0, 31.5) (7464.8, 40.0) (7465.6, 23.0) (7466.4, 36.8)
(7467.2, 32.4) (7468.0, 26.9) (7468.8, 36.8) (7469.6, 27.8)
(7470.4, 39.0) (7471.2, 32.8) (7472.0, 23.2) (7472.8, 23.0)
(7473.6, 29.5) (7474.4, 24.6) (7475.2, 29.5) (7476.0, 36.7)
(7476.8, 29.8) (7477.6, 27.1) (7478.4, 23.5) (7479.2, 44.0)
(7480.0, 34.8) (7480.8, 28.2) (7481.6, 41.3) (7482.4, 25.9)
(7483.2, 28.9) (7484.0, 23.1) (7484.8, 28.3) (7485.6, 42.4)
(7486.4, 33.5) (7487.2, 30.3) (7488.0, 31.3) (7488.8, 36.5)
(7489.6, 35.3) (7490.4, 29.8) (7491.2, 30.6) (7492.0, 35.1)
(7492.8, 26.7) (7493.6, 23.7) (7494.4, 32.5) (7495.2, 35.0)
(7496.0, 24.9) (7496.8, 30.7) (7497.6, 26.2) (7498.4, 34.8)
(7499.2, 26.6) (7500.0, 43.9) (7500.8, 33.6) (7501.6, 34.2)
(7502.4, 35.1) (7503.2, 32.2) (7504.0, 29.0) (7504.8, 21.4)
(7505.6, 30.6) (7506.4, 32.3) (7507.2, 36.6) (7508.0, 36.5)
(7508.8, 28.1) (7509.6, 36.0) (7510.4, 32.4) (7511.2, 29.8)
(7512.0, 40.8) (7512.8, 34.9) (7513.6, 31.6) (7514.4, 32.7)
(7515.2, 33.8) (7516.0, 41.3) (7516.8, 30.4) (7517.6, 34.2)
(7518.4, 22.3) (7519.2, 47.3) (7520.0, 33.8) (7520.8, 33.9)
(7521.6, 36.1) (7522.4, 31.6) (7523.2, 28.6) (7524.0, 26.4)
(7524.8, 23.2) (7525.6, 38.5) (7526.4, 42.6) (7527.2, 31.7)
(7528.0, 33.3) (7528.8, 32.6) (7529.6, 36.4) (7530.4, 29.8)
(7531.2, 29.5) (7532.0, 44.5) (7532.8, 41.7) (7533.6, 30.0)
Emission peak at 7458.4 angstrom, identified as [N II]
